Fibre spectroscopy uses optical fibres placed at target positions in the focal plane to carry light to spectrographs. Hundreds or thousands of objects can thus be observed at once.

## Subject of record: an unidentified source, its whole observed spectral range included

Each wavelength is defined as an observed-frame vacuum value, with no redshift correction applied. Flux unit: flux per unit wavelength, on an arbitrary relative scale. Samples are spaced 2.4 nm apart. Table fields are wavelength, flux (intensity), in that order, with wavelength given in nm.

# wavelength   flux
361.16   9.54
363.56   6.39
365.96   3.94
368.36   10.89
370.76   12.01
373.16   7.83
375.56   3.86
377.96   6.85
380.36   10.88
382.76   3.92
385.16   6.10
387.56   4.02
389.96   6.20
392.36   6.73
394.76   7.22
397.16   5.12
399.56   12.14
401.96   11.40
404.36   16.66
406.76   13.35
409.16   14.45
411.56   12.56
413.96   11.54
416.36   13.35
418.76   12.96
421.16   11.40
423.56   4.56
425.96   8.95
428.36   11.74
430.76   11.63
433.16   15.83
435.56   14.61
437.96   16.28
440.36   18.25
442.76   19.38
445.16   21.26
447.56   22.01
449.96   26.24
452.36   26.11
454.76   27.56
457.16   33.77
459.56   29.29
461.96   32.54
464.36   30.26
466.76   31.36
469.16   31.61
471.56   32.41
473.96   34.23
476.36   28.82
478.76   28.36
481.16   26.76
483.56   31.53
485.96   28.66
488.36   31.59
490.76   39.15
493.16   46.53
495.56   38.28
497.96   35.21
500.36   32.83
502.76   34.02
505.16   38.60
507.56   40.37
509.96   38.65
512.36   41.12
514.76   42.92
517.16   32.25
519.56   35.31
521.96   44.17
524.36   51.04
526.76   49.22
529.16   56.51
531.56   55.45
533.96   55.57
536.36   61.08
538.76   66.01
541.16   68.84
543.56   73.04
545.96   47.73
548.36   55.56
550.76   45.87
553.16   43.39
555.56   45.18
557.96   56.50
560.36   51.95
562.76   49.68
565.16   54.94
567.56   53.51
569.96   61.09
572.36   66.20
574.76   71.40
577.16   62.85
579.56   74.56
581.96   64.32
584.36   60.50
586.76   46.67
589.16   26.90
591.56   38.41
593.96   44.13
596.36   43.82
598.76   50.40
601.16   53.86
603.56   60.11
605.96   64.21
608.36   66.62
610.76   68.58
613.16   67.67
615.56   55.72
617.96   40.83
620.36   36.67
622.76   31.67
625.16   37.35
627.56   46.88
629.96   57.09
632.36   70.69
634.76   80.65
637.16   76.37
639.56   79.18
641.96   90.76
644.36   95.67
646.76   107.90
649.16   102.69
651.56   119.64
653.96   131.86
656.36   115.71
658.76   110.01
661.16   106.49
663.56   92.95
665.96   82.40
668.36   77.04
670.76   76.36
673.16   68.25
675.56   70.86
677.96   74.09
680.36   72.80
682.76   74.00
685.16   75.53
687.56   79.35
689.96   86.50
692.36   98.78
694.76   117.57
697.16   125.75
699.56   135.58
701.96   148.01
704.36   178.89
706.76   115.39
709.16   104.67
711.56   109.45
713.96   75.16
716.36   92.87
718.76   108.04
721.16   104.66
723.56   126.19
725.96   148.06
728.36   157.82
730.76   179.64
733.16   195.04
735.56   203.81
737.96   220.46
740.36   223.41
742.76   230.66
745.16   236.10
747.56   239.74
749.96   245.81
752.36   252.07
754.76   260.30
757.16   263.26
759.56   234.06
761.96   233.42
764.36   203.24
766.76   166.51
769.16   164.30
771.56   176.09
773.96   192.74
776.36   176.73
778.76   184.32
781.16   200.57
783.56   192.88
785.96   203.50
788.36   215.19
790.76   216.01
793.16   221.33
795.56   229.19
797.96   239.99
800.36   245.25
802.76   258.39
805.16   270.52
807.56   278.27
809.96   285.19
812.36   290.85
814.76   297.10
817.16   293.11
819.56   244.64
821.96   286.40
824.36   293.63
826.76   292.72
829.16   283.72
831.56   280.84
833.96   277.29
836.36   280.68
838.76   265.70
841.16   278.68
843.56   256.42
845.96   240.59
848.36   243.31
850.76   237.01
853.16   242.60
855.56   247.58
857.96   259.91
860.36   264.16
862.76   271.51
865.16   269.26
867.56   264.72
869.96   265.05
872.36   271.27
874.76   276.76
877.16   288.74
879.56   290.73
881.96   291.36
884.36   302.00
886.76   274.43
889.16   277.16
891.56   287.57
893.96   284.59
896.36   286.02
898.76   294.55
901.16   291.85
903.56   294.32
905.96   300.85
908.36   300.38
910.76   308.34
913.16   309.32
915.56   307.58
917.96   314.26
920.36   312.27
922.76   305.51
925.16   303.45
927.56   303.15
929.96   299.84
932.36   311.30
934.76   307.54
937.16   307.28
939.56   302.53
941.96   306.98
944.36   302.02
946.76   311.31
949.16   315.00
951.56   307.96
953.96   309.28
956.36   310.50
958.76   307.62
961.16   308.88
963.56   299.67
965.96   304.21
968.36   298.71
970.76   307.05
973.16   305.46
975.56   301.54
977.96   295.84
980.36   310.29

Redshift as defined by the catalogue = 0.00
